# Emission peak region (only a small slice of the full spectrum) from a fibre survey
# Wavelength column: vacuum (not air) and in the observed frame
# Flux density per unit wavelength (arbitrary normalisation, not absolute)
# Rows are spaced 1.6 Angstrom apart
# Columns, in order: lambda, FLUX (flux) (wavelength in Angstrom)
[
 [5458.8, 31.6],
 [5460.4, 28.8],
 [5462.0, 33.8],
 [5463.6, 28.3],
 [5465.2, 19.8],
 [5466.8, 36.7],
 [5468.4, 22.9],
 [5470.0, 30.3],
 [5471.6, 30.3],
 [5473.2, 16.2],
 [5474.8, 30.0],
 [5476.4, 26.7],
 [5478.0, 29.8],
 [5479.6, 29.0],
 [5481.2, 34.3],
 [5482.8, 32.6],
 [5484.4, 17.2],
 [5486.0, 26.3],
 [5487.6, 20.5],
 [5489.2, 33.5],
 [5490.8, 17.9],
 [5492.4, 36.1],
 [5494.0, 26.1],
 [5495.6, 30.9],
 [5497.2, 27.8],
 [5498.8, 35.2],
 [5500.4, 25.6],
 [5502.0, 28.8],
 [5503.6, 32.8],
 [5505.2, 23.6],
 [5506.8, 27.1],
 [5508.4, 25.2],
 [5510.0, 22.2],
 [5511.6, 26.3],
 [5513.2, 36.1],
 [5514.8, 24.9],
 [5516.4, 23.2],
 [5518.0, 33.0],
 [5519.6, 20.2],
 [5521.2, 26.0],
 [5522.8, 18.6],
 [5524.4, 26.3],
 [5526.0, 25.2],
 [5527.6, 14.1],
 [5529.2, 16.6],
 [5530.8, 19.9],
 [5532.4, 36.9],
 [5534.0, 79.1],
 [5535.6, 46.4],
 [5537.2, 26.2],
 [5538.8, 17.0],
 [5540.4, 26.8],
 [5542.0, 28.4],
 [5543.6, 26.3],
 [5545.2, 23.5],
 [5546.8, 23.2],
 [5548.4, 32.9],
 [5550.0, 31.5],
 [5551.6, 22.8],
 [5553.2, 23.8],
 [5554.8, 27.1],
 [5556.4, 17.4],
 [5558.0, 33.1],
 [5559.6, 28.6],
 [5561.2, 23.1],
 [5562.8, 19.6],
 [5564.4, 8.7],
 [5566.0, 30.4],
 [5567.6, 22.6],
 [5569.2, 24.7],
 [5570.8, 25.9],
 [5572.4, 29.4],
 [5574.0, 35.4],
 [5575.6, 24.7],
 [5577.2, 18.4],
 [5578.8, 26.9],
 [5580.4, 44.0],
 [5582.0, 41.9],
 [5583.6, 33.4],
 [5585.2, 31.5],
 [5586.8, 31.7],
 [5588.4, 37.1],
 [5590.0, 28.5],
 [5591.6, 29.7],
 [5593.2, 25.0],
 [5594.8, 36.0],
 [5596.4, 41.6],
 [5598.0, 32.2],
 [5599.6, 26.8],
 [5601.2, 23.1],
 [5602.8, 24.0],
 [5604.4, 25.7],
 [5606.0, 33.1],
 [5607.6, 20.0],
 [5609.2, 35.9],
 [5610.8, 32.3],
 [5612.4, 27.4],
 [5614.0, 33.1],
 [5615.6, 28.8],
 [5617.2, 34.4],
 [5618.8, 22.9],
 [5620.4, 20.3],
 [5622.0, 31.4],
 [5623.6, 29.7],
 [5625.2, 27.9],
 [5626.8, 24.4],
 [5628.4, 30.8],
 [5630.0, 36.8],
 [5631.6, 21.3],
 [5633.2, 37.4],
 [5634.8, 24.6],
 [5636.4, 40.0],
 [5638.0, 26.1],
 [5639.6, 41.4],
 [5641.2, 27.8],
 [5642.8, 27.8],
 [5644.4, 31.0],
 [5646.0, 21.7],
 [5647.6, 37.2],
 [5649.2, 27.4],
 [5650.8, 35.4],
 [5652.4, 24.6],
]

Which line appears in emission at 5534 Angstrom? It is H-beta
